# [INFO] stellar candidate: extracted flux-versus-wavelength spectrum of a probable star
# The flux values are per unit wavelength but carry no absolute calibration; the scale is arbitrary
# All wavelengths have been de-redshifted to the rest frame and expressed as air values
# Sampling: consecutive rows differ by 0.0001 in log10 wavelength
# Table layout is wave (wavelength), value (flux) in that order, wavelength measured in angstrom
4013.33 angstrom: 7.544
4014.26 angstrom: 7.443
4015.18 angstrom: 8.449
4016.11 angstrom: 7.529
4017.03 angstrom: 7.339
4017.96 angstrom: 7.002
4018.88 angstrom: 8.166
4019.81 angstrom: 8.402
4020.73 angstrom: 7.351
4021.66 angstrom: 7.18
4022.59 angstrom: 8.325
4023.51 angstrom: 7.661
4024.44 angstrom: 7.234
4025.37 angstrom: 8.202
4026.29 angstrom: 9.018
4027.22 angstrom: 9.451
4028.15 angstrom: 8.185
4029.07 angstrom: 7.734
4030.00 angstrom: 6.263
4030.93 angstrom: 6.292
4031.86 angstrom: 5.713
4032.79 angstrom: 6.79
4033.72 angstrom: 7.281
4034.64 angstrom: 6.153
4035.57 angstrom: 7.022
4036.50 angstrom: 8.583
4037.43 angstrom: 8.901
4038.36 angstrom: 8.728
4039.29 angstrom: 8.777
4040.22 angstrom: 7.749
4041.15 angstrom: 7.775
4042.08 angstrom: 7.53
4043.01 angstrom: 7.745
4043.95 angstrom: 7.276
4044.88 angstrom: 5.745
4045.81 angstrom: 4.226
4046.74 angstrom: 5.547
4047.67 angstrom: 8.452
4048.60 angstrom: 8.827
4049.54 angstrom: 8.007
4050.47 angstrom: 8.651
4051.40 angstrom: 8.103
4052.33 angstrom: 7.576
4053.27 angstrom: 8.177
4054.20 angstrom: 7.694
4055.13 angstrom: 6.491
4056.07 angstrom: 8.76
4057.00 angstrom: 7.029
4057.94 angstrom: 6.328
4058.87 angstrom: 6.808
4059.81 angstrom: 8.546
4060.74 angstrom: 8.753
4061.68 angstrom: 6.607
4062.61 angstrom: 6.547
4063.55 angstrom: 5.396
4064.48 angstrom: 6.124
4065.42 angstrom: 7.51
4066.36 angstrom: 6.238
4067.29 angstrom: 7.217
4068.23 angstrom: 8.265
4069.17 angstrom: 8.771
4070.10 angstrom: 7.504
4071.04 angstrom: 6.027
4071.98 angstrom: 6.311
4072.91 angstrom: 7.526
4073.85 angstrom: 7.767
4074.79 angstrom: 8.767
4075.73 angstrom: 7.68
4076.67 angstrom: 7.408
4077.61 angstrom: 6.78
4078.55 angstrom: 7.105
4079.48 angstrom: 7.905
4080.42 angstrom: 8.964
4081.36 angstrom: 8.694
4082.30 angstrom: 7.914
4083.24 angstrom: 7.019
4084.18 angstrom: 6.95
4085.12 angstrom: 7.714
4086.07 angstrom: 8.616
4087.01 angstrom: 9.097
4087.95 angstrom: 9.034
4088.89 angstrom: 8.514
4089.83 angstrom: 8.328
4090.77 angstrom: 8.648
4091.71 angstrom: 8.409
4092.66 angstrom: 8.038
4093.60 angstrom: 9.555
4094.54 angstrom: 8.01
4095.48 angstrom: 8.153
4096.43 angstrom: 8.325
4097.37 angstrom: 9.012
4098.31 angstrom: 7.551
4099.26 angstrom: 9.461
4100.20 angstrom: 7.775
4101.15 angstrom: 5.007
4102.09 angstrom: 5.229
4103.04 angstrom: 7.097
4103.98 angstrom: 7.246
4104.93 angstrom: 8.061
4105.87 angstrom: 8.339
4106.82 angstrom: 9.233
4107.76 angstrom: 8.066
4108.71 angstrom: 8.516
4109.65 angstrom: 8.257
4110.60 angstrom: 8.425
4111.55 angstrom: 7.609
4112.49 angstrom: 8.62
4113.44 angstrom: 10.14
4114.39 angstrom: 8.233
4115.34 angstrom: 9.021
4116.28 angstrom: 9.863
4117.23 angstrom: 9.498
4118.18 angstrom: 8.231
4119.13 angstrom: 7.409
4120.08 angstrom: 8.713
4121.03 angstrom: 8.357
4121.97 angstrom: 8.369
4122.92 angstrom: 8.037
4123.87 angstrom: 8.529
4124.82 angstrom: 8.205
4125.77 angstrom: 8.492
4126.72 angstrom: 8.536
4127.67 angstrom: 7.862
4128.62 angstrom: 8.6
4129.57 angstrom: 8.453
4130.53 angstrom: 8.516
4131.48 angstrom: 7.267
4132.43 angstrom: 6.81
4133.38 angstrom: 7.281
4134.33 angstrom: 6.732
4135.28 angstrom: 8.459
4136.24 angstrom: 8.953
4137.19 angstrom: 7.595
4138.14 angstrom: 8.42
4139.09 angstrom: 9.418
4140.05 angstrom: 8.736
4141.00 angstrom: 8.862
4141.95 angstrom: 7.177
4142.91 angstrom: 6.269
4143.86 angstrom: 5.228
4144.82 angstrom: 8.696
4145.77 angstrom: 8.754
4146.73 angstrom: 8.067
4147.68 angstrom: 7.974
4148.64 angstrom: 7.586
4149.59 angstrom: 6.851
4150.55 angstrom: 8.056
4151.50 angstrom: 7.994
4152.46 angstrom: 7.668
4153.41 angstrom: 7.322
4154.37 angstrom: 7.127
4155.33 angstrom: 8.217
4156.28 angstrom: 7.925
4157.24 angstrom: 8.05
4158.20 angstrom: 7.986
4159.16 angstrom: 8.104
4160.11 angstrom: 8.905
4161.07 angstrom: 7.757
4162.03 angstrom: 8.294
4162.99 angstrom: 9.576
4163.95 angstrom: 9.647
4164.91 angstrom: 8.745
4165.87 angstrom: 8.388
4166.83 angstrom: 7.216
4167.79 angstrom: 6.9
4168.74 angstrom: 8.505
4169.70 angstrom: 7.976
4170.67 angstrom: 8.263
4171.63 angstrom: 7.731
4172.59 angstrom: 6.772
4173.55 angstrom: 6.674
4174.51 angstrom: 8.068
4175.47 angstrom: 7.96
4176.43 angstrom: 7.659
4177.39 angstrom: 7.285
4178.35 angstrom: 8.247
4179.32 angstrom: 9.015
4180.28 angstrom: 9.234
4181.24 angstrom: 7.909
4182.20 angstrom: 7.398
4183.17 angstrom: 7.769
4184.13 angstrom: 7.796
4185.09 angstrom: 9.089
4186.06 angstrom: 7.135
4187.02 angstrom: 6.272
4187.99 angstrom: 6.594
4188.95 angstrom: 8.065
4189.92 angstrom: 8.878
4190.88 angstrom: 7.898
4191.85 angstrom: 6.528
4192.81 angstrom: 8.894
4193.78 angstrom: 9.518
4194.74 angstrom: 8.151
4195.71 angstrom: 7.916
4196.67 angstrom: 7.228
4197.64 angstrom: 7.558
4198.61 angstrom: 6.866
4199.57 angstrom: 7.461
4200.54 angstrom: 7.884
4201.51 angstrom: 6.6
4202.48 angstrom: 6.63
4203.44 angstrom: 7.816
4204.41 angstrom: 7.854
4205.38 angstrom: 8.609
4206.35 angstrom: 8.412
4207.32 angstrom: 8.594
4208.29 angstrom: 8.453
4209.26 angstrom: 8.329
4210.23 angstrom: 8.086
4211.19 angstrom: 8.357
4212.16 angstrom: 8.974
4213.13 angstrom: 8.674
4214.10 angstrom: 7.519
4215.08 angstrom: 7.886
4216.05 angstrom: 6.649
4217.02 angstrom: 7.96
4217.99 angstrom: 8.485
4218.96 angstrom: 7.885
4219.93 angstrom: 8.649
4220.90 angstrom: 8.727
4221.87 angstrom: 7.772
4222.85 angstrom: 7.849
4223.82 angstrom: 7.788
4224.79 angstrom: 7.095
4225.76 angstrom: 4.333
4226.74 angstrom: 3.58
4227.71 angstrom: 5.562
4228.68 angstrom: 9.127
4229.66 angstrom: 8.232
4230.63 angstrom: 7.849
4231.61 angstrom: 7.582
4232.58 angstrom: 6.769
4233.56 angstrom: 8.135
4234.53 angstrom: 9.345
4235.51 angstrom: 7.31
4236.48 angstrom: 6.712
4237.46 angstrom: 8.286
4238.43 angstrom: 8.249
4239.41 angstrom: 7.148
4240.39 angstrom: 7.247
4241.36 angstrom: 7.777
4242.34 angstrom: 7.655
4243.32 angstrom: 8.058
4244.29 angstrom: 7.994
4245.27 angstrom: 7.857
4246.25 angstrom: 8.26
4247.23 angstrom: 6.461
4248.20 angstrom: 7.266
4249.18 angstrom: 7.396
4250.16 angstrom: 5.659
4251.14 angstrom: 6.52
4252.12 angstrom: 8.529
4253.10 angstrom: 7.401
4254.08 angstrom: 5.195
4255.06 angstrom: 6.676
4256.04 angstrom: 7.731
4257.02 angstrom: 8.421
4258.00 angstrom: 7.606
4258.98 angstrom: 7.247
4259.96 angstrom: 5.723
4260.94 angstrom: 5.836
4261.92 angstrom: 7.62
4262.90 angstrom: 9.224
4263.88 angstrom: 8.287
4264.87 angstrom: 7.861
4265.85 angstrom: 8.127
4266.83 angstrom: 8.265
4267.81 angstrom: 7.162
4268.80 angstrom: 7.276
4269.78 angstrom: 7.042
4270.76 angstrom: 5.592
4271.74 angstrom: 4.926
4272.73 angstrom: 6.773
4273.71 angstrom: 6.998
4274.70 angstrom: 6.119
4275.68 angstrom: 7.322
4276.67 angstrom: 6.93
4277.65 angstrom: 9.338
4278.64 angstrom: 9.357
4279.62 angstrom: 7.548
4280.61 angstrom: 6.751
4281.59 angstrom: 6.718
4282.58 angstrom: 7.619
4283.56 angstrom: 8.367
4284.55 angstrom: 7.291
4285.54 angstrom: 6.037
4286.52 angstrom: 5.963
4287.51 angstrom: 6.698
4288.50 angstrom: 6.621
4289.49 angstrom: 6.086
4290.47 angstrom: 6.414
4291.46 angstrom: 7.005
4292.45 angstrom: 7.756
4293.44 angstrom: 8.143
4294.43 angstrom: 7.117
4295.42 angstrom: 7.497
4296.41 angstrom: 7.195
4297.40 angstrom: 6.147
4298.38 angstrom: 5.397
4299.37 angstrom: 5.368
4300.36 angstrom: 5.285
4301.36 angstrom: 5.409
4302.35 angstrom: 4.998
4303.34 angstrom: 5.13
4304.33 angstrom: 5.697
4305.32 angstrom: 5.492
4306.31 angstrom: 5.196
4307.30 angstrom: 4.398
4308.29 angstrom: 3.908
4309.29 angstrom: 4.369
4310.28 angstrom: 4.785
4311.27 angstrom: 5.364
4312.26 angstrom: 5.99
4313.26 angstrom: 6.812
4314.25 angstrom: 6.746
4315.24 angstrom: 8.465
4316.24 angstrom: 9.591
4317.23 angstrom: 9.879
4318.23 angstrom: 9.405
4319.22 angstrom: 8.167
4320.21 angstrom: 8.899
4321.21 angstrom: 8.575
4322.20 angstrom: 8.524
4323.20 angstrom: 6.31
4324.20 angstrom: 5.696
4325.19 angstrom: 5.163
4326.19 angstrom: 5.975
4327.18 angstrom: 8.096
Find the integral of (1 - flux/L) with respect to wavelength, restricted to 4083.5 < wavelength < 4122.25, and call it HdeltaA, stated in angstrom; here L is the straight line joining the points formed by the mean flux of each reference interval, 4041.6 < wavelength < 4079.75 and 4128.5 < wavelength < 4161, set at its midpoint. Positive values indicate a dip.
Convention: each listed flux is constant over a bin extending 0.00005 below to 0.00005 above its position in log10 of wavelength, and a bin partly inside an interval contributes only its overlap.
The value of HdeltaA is -3.4 angstrom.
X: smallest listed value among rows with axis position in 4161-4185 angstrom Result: 6.674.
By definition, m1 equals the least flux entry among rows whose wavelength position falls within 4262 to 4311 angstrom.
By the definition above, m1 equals 3.908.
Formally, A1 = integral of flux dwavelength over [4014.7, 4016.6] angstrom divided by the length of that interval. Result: 7.99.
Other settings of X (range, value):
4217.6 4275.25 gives 3.58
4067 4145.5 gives 5.007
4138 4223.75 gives 5.228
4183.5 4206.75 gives 6.272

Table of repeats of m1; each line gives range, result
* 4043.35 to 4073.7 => 4.226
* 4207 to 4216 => 7.519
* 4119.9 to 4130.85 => 7.862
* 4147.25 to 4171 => 6.851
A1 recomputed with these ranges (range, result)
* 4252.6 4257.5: 7.08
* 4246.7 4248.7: 6.91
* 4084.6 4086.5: 8.09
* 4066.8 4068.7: 7.72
